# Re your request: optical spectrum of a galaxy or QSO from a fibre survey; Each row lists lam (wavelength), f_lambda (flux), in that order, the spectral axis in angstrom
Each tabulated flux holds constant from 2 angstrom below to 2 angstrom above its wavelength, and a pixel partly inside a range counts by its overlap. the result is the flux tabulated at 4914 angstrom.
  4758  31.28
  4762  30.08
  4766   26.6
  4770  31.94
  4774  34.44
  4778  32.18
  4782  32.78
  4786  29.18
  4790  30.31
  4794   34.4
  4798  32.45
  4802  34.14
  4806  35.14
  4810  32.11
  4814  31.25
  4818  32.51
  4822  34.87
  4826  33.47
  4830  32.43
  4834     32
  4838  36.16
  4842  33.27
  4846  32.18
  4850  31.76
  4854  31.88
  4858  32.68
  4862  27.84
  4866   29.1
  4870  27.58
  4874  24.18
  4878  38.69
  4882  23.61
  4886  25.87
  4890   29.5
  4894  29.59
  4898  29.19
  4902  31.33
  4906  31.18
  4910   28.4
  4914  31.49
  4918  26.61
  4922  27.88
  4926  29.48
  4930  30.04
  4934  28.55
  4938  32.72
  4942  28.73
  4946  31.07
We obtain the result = 31.49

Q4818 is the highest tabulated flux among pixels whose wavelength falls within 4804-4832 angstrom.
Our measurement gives 35.14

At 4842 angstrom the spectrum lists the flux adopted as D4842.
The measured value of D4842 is 33.27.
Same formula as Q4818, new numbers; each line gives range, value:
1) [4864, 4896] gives 38.69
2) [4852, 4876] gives 32.68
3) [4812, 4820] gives 32.51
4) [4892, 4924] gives 31.49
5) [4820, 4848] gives 36.16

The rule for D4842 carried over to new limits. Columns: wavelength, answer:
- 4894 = 29.59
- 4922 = 27.88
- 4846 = 32.18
